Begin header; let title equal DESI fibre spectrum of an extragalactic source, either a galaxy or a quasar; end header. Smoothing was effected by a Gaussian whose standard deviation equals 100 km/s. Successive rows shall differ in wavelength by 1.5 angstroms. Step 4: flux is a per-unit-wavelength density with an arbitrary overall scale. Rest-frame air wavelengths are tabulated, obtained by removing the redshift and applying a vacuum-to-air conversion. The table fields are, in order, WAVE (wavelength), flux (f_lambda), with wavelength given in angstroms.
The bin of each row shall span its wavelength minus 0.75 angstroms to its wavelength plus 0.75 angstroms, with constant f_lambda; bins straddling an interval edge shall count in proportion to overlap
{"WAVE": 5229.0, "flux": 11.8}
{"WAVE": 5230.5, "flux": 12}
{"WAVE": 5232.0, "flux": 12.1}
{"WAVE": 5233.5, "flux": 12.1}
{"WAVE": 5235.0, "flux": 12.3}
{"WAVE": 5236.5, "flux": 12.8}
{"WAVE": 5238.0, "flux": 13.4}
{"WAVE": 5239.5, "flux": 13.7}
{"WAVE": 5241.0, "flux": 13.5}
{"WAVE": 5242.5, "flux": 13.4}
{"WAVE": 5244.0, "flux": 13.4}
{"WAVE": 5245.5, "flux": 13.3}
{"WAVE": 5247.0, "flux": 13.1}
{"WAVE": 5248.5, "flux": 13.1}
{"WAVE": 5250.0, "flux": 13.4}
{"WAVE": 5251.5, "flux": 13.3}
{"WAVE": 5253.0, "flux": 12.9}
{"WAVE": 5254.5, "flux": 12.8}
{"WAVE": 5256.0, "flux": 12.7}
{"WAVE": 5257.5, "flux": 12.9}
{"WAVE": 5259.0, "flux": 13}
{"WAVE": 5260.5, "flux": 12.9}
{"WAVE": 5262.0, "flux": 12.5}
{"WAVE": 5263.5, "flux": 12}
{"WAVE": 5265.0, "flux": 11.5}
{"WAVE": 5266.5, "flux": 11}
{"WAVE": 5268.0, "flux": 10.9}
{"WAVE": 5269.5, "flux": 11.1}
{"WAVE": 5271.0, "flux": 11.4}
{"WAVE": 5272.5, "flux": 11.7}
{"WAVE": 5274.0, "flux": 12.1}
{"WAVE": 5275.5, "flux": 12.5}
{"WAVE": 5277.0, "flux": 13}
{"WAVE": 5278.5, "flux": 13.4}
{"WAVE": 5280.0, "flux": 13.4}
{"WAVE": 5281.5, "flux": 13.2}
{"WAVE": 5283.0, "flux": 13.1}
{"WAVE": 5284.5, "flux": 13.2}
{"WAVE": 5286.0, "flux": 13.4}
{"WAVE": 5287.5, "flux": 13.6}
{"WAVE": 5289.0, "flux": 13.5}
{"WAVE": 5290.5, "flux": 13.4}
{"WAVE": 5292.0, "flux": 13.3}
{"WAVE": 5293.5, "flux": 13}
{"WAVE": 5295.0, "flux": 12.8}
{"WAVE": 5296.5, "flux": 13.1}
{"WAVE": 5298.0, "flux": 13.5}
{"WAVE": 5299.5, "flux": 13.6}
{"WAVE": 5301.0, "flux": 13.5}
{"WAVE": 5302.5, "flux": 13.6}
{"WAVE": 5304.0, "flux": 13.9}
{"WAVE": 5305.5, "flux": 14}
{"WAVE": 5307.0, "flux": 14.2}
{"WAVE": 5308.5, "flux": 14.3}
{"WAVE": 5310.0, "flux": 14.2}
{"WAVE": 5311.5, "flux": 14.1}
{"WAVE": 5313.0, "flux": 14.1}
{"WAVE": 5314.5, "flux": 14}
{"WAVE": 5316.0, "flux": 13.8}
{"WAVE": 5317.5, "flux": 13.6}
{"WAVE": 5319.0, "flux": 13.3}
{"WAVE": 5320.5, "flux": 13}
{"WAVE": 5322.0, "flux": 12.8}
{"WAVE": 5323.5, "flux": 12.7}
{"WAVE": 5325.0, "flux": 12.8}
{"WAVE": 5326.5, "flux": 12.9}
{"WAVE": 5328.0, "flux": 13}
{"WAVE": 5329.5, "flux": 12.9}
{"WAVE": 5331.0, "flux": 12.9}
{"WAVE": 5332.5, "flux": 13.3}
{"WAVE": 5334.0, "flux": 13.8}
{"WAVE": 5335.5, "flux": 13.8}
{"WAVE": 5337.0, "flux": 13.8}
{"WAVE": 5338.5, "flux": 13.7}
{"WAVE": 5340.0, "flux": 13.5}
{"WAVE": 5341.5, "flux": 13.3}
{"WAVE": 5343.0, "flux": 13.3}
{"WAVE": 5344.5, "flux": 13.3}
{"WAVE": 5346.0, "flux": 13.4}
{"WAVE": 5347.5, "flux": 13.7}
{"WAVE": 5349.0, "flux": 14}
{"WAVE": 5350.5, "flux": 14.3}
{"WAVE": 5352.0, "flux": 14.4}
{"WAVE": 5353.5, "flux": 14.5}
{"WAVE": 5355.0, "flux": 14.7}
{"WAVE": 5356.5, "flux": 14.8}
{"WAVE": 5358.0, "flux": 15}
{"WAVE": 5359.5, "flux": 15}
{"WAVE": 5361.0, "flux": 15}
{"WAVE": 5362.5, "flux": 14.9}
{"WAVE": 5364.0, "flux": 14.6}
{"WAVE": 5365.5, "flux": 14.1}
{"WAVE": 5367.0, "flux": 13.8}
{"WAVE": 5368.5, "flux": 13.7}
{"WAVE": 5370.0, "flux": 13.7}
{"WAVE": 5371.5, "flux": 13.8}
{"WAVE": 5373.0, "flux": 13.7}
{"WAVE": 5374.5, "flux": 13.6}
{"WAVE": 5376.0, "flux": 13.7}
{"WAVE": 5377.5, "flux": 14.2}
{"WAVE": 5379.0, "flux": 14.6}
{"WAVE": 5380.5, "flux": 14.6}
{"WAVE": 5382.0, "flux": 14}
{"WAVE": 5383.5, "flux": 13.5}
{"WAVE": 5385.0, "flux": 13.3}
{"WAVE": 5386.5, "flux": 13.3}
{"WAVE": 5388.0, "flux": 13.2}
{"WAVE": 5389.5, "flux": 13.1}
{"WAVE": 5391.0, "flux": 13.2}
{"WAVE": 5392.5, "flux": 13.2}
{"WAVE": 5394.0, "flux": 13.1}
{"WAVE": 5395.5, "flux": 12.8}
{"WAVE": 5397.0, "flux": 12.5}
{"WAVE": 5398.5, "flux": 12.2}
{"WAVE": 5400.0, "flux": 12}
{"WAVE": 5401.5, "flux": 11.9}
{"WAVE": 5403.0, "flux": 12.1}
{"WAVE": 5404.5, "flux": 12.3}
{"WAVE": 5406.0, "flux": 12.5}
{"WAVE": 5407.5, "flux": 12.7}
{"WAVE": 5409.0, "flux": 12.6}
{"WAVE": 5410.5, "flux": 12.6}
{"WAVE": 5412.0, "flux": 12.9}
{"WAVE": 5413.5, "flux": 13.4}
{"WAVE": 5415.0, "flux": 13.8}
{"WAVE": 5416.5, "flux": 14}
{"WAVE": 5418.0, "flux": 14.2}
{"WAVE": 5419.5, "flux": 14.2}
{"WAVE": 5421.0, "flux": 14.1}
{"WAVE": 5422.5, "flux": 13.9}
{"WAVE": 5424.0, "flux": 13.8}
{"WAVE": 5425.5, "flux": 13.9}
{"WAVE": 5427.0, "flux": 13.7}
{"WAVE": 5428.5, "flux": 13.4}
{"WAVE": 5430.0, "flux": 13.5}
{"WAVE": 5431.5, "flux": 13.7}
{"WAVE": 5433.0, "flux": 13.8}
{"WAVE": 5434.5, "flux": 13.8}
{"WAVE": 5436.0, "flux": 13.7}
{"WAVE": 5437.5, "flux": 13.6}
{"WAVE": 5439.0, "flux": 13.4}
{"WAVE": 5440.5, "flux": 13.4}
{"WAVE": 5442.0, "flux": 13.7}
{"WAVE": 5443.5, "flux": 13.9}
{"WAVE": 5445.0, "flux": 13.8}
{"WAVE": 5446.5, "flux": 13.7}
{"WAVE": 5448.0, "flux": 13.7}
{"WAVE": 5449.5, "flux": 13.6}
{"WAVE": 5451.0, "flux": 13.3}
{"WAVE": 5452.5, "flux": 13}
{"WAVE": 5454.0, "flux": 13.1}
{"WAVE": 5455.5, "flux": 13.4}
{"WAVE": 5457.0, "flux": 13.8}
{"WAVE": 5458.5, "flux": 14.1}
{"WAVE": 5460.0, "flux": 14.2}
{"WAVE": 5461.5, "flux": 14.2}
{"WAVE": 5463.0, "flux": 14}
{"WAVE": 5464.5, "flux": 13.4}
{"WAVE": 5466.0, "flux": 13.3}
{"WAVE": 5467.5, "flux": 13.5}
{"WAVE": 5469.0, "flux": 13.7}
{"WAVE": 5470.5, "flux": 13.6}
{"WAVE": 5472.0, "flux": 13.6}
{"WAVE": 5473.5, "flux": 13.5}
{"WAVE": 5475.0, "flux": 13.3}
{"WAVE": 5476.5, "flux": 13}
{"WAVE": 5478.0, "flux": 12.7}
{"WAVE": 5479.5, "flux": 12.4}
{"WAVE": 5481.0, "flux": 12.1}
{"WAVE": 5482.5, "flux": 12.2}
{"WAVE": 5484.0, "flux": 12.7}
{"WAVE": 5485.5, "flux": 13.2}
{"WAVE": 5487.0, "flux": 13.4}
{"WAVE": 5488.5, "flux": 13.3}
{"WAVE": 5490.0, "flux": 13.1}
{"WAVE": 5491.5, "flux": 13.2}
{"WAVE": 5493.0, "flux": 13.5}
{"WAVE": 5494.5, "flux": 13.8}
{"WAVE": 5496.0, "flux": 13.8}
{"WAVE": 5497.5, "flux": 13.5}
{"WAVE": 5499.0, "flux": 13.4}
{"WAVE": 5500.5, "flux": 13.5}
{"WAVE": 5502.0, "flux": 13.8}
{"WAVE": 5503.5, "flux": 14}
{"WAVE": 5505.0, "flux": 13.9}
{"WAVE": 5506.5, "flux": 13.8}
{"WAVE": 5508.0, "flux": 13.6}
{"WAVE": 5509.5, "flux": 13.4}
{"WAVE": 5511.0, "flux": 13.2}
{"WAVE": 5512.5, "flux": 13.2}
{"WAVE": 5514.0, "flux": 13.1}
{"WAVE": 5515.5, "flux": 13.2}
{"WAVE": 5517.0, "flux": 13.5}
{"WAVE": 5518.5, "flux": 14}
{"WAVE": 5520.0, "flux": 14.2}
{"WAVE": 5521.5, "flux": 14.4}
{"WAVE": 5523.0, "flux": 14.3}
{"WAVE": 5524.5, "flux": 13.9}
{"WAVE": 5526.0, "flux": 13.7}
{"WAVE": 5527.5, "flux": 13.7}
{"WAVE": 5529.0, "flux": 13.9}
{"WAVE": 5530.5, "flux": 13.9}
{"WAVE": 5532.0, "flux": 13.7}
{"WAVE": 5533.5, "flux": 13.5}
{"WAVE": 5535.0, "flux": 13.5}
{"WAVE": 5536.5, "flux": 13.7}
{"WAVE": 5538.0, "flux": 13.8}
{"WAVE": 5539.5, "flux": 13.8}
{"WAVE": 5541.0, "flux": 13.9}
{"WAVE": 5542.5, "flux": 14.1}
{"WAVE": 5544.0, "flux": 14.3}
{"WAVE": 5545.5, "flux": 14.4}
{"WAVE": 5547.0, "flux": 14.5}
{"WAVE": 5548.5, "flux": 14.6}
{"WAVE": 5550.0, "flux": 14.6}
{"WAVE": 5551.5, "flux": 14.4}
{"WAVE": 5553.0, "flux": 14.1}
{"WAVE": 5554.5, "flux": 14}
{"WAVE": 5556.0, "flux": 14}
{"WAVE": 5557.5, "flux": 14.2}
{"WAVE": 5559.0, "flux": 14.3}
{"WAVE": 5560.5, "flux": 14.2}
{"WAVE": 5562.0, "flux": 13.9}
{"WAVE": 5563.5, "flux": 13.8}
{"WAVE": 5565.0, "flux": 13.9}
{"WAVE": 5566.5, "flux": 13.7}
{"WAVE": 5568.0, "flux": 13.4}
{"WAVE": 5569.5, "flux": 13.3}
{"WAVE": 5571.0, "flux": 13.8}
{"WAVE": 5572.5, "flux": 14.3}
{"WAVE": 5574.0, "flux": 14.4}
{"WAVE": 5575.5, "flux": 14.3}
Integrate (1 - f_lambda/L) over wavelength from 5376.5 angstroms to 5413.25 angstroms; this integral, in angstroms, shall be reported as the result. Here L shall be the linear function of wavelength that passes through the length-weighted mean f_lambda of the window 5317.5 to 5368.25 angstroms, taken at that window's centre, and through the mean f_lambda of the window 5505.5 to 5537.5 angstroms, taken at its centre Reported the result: 1.9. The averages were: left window 13.8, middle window 13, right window 13.7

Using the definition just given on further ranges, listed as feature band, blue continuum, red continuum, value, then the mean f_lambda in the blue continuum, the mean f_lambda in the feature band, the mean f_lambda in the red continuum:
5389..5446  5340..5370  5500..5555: 3.18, 14.2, 13.3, 13.9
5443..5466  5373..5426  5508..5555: -0.22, 13.3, 13.7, 13.9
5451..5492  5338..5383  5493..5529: 1.49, 14.1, 13.3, 13.7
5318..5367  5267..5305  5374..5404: -2.59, 12.9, 13.8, 13.2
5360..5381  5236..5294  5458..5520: -1.68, 12.8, 14.1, 13.4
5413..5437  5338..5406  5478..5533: -0.41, 13.6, 13.8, 13.5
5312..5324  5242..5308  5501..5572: -0.33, 12.9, 13.4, 13.9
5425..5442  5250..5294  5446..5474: -0.18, 12.7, 13.6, 13.6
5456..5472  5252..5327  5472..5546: -0.41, 13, 13.8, 13.5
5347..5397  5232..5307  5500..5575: -2.53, 12.9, 14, 13.9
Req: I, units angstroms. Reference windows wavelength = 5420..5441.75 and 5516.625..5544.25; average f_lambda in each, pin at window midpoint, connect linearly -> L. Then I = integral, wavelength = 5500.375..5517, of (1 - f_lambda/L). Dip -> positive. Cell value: 0.4 angstroms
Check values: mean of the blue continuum 13.7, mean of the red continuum 13.9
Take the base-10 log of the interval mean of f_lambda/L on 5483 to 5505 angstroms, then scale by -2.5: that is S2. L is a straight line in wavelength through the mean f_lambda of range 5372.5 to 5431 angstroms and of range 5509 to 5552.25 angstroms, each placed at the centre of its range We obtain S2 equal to 0.02 mag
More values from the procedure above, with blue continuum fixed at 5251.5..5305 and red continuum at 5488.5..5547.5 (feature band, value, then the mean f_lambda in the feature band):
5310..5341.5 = -0.04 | 13.4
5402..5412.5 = 0.07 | 12.5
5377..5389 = -0.05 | 13.8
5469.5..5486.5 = 0.05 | 13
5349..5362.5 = -0.12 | 14.7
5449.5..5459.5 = 0.00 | 13.5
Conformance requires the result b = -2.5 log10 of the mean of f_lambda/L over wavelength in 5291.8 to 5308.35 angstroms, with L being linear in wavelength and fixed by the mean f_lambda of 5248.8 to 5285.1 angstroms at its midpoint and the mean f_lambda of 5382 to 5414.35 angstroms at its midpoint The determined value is -0.08 mag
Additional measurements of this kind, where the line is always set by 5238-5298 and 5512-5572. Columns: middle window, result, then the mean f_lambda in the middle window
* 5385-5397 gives 0.02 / 13.1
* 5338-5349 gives -0.03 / 13.5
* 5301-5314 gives -0.08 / 14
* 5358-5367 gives -0.11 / 14.7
